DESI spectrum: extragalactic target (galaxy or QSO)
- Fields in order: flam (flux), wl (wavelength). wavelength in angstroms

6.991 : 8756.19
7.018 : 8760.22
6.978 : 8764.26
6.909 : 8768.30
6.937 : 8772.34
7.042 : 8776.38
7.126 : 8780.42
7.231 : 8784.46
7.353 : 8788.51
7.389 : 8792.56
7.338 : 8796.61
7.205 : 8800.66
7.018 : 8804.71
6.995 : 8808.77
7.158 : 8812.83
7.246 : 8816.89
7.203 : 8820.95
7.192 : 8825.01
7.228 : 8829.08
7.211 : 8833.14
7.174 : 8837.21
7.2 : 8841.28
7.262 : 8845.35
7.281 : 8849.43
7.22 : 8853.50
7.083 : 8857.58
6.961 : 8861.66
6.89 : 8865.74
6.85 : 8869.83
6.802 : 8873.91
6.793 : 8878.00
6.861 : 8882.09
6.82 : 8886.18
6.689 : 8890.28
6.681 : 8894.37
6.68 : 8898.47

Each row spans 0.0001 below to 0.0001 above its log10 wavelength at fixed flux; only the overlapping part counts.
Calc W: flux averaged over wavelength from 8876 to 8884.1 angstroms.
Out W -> 6.83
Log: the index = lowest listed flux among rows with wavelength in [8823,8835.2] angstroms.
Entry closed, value 7.192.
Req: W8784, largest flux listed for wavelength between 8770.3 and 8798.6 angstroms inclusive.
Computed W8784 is 7.389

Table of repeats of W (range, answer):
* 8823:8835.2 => 7.21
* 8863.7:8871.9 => 6.87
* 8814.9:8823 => 7.23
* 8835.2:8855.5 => 7.23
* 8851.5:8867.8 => 7.04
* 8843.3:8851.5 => 7.27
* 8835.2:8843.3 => 7.19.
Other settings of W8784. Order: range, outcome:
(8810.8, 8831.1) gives 7.246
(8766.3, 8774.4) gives 6.937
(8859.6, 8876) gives 6.961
